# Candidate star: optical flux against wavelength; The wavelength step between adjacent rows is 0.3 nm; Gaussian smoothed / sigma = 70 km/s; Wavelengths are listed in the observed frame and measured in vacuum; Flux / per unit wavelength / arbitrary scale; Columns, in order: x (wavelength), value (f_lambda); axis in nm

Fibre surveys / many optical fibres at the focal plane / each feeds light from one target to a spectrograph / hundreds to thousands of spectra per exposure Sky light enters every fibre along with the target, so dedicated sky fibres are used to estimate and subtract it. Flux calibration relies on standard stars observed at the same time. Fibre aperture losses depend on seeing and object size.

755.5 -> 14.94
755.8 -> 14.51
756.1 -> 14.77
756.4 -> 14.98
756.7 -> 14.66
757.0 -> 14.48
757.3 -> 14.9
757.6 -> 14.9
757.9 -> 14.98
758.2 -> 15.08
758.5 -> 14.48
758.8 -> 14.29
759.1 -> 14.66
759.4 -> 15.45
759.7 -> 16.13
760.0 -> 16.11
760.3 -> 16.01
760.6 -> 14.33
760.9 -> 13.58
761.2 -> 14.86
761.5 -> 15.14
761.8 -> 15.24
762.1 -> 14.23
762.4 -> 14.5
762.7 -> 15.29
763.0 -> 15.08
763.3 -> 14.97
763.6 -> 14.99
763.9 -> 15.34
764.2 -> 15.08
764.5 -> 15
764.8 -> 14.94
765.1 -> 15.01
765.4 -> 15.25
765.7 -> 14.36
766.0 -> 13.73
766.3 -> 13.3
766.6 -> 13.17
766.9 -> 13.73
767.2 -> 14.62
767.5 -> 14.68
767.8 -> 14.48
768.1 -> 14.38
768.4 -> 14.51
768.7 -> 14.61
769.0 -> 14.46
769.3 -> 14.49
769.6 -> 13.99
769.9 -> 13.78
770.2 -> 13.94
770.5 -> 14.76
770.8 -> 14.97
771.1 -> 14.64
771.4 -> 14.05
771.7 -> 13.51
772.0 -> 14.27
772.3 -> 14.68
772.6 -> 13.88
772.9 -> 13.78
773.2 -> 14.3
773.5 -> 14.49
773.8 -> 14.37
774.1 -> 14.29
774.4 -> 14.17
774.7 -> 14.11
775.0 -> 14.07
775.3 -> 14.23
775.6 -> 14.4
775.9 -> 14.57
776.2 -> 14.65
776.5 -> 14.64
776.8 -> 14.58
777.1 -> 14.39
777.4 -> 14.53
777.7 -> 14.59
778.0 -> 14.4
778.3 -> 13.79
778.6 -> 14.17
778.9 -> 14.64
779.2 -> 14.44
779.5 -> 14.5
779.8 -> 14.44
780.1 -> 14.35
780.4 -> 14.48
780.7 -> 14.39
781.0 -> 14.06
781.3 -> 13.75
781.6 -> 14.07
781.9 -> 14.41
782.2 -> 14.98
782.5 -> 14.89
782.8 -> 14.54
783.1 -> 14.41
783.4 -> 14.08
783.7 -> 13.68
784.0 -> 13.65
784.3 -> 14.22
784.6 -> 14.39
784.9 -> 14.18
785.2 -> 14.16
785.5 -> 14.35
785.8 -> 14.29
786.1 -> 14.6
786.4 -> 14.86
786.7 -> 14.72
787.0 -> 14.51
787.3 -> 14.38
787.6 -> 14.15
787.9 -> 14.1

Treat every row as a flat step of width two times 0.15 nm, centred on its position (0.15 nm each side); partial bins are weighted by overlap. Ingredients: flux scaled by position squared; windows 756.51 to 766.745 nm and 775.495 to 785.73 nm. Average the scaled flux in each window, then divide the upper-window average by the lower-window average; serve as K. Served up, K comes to 1.0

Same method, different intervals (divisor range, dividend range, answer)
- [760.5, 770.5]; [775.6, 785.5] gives 1.03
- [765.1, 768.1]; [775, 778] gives 1.05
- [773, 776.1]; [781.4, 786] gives 1.02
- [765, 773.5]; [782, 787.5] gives 1.05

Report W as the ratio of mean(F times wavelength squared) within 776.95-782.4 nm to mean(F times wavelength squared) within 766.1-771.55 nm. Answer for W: 1.0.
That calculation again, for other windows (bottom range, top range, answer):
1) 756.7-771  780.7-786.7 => 1.03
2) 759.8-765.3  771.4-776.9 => 0.98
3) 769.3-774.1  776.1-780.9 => 1.03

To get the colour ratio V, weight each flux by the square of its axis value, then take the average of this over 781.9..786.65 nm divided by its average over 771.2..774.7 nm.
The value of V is 1.04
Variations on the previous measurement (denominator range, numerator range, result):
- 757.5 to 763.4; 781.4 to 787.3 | 1.02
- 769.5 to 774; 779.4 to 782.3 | 1.03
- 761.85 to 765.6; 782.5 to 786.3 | 1.00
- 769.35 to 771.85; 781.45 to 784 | 1.04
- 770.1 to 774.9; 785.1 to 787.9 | 1.05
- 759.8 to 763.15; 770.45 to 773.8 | 0.98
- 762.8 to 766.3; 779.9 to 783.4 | 1.01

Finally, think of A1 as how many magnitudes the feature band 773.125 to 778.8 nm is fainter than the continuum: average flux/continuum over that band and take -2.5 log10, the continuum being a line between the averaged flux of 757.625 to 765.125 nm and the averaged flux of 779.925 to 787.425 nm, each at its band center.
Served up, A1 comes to 0.02 mag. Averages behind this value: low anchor 15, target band 14.4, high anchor 14.3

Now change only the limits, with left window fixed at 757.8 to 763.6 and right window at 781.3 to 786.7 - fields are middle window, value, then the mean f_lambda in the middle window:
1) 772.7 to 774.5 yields 0.03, 14.2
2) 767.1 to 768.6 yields 0.02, 14.5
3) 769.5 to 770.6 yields 0.05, 14.1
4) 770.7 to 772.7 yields 0.03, 14.3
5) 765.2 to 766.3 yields 0.04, 14.3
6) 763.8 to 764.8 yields -0.02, 15.1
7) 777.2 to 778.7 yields 0.01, 14.3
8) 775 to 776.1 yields 0.01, 14.4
